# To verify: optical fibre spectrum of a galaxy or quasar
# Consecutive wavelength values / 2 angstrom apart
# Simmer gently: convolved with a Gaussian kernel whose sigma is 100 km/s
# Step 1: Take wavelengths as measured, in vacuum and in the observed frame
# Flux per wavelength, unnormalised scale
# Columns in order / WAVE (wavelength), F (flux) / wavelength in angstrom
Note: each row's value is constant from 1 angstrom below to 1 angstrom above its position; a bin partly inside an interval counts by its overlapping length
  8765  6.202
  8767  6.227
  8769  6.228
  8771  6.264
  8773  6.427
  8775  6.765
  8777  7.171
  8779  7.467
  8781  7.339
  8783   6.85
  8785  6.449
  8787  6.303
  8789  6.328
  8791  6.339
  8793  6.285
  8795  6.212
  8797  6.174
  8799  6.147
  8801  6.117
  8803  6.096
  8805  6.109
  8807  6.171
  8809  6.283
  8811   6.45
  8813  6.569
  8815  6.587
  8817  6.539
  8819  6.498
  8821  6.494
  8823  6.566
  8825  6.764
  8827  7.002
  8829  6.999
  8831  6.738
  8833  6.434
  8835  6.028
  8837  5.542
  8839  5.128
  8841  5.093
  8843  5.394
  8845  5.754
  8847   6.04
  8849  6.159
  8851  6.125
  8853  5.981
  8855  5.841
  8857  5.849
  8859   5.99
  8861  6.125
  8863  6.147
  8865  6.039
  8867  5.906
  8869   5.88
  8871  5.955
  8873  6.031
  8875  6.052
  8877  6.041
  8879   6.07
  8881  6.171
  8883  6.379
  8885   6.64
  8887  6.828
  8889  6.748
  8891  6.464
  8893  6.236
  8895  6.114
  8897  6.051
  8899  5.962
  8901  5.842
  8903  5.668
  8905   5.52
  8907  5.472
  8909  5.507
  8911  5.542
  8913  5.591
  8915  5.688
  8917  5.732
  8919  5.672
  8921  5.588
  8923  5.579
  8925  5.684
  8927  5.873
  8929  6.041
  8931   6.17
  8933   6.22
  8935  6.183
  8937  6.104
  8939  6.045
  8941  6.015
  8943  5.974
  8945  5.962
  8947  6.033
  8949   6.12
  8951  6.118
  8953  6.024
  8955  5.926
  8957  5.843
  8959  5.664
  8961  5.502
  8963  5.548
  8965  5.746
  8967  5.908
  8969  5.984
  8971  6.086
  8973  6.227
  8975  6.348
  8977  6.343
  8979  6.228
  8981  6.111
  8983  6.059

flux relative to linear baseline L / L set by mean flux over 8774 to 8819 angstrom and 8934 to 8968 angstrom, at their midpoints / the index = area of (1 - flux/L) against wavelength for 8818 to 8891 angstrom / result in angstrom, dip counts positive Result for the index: 1.4 angstrom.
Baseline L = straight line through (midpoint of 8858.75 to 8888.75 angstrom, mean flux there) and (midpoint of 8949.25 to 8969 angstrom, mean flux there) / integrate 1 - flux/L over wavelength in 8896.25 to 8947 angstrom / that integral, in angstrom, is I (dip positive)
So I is 1.2 angstrom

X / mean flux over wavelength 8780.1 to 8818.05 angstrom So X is 6.38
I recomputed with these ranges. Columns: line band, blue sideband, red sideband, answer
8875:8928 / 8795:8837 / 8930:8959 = 1.8 angstrom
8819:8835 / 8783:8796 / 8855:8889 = -1.0 angstrom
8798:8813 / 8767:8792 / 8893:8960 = 0.7 angstrom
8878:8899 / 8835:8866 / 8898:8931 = -2.2 angstrom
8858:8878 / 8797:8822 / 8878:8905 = 0.7 angstrom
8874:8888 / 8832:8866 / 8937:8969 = -1.0 angstrom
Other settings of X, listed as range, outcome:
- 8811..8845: 6.26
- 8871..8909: 6.11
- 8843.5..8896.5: 6.13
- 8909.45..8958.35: 5.9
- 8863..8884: 6.06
